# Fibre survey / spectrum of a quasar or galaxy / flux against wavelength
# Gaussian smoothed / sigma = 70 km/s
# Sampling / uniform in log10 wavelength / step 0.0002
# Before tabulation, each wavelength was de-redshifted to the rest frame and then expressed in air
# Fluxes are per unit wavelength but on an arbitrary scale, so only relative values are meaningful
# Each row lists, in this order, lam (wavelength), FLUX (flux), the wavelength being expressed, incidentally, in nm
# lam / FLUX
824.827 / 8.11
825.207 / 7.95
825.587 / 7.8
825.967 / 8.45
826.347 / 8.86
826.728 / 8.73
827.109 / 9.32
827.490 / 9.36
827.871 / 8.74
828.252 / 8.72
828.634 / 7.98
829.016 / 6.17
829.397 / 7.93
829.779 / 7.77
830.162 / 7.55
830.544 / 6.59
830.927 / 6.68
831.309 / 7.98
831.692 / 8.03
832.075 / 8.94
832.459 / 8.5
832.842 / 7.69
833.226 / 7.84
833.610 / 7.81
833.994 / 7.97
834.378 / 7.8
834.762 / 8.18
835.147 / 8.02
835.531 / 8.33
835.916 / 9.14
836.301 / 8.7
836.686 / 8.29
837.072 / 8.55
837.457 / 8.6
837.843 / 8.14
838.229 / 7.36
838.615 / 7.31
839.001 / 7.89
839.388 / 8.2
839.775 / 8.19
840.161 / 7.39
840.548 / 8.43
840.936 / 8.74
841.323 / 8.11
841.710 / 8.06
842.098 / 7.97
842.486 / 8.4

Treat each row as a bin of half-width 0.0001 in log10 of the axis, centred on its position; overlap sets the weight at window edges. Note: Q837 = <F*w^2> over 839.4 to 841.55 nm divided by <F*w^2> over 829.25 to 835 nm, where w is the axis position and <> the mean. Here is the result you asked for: 1.1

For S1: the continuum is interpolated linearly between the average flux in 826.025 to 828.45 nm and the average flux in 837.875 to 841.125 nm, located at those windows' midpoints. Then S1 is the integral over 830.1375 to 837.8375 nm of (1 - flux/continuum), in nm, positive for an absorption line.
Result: 0.28 nm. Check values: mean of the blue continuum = 8.92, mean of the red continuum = 7.95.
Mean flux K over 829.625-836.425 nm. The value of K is 7.97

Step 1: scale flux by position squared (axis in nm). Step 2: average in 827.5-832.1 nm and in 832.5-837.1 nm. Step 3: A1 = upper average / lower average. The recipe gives 1.07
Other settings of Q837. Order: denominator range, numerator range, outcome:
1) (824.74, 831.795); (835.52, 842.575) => 1.05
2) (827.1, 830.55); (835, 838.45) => 1.06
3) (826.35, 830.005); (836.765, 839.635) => 0.99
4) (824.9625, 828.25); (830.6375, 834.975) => 0.93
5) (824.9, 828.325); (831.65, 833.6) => 0.96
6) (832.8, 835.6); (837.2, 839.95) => 1.01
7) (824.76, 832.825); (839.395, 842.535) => 1.04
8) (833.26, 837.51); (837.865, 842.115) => 0.97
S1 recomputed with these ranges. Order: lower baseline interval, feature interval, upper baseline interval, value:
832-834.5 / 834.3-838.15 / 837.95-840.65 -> -0.210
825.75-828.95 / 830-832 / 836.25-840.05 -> 0.238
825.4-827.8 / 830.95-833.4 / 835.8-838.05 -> 0.164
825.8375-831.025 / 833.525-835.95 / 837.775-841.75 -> -0.033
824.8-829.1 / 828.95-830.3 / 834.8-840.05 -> 0.145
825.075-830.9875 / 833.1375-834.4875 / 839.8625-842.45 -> 0.040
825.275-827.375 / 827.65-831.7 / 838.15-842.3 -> 0.395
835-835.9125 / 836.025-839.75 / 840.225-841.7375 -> 0.090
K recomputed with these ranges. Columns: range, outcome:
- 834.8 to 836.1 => 8.46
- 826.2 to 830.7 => 8.15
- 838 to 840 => 7.79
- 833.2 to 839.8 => 8.13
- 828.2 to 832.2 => 7.61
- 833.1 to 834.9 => 7.92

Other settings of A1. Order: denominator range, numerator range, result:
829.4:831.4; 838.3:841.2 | 1.11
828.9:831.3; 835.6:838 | 1.21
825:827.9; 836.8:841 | 0.96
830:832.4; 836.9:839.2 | 1.06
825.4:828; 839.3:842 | 0.96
